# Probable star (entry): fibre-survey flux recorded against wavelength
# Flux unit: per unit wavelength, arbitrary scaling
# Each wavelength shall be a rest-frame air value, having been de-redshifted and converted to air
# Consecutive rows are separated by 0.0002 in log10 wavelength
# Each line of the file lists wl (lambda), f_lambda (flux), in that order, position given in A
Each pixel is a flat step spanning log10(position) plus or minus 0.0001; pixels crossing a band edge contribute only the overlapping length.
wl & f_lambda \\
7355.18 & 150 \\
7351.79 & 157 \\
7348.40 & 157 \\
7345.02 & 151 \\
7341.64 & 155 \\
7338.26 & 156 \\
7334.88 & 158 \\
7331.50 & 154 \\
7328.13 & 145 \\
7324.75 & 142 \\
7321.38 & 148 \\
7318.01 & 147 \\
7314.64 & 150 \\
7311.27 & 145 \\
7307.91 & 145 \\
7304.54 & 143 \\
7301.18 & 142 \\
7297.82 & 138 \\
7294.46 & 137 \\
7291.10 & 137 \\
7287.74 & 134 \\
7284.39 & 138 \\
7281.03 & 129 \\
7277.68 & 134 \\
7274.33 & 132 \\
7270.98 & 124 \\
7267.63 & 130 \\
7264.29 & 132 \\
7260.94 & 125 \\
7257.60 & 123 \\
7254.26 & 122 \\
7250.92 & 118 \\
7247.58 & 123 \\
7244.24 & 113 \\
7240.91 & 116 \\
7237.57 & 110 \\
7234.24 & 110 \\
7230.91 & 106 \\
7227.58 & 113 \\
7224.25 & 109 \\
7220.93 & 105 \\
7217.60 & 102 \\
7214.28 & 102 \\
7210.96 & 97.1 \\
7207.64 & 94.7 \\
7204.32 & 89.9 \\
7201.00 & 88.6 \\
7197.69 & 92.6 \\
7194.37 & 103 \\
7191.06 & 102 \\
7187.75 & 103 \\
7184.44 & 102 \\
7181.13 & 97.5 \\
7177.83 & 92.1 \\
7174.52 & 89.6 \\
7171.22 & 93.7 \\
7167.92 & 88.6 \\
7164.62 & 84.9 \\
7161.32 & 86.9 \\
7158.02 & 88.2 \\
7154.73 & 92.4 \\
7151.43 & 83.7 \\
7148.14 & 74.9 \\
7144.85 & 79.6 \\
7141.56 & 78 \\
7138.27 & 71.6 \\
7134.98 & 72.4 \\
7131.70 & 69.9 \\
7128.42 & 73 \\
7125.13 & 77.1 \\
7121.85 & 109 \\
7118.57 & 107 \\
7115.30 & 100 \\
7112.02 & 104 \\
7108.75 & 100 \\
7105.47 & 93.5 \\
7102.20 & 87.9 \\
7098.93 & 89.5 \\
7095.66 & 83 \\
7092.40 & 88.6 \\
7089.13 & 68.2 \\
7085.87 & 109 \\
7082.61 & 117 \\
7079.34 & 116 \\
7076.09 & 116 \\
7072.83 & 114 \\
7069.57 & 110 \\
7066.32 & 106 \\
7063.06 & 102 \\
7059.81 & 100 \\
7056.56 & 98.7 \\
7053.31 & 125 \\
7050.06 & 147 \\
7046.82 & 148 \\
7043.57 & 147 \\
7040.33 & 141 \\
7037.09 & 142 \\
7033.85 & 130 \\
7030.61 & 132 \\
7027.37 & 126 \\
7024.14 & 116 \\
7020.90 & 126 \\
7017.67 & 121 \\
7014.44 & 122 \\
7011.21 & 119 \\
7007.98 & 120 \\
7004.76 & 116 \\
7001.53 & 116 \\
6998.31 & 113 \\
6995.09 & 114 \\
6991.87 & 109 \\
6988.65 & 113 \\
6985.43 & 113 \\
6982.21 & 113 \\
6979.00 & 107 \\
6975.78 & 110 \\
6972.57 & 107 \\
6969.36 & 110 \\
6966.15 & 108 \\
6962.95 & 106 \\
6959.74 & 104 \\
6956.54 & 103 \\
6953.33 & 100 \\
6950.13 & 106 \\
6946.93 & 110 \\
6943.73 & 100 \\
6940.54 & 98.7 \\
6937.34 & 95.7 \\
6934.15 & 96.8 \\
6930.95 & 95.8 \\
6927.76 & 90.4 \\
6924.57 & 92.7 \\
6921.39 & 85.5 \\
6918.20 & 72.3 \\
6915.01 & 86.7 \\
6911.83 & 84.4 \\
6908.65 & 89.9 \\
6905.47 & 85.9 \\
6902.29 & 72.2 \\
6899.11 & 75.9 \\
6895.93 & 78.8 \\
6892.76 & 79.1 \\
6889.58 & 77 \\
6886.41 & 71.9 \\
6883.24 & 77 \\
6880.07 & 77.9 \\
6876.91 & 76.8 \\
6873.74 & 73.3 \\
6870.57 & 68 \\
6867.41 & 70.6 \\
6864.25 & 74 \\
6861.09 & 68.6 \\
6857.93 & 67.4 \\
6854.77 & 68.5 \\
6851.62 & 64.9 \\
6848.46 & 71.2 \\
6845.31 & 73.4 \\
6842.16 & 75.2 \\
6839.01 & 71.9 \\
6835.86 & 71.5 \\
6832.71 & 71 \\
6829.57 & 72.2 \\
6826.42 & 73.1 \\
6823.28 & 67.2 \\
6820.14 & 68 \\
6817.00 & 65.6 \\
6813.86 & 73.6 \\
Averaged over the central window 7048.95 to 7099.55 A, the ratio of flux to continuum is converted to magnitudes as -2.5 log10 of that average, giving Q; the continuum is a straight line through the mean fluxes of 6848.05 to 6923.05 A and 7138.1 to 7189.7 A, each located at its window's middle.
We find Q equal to -0.24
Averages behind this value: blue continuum 75.8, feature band 106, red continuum 88.5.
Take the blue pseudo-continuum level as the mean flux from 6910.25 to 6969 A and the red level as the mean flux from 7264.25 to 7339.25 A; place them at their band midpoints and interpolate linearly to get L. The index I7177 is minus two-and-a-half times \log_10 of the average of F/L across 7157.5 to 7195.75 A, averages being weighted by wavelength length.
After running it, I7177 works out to 0.31 mag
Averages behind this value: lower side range 96.8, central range 94.4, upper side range 141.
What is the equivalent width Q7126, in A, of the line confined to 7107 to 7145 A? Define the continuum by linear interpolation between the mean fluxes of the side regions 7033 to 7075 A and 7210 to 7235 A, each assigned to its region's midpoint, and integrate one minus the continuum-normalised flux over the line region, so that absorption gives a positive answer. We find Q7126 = 9.49 A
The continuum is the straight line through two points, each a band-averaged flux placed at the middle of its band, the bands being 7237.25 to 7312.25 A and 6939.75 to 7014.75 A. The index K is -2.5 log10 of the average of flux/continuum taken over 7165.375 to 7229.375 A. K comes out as 0.26 mag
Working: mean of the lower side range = 110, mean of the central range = 98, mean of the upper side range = 130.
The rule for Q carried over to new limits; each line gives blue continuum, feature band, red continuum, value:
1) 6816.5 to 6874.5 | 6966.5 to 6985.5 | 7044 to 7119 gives -0.211 mag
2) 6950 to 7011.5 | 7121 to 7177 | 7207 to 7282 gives 0.347 mag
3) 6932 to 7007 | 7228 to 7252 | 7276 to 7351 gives 0.203 mag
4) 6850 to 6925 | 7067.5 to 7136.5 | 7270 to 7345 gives 0.152 mag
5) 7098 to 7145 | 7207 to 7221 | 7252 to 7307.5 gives 0.142 mag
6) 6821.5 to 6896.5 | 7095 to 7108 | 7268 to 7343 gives 0.226 mag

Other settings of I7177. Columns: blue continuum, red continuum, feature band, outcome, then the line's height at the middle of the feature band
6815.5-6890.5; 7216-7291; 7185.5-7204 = 0.166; 114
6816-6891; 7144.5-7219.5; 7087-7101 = 0.047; 87.1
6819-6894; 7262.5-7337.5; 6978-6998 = -0.207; 92.3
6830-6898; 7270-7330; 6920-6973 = -0.175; 85.4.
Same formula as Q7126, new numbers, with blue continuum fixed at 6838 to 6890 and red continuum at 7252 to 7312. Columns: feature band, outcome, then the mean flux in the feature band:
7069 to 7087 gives -1.81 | 114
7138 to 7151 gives 4.15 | 77.2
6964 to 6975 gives -2.60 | 108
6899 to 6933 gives -2.31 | 85.2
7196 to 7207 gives 2.80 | 90.8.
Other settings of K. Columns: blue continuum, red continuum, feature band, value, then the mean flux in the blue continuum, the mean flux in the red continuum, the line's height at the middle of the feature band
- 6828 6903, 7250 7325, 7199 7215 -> 0.30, 72.9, 136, 124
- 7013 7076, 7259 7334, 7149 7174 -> 0.43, 124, 139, 131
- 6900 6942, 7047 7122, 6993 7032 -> -0.23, 88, 105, 97.3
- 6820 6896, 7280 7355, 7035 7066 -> -0.23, 72.3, 146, 103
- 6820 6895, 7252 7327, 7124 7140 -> 0.48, 72.2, 136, 113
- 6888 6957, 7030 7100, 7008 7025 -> -0.14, 89.7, 115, 106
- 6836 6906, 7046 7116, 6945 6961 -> -0.21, 73.4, 105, 85.8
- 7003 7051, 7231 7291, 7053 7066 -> 0.23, 130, 124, 129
